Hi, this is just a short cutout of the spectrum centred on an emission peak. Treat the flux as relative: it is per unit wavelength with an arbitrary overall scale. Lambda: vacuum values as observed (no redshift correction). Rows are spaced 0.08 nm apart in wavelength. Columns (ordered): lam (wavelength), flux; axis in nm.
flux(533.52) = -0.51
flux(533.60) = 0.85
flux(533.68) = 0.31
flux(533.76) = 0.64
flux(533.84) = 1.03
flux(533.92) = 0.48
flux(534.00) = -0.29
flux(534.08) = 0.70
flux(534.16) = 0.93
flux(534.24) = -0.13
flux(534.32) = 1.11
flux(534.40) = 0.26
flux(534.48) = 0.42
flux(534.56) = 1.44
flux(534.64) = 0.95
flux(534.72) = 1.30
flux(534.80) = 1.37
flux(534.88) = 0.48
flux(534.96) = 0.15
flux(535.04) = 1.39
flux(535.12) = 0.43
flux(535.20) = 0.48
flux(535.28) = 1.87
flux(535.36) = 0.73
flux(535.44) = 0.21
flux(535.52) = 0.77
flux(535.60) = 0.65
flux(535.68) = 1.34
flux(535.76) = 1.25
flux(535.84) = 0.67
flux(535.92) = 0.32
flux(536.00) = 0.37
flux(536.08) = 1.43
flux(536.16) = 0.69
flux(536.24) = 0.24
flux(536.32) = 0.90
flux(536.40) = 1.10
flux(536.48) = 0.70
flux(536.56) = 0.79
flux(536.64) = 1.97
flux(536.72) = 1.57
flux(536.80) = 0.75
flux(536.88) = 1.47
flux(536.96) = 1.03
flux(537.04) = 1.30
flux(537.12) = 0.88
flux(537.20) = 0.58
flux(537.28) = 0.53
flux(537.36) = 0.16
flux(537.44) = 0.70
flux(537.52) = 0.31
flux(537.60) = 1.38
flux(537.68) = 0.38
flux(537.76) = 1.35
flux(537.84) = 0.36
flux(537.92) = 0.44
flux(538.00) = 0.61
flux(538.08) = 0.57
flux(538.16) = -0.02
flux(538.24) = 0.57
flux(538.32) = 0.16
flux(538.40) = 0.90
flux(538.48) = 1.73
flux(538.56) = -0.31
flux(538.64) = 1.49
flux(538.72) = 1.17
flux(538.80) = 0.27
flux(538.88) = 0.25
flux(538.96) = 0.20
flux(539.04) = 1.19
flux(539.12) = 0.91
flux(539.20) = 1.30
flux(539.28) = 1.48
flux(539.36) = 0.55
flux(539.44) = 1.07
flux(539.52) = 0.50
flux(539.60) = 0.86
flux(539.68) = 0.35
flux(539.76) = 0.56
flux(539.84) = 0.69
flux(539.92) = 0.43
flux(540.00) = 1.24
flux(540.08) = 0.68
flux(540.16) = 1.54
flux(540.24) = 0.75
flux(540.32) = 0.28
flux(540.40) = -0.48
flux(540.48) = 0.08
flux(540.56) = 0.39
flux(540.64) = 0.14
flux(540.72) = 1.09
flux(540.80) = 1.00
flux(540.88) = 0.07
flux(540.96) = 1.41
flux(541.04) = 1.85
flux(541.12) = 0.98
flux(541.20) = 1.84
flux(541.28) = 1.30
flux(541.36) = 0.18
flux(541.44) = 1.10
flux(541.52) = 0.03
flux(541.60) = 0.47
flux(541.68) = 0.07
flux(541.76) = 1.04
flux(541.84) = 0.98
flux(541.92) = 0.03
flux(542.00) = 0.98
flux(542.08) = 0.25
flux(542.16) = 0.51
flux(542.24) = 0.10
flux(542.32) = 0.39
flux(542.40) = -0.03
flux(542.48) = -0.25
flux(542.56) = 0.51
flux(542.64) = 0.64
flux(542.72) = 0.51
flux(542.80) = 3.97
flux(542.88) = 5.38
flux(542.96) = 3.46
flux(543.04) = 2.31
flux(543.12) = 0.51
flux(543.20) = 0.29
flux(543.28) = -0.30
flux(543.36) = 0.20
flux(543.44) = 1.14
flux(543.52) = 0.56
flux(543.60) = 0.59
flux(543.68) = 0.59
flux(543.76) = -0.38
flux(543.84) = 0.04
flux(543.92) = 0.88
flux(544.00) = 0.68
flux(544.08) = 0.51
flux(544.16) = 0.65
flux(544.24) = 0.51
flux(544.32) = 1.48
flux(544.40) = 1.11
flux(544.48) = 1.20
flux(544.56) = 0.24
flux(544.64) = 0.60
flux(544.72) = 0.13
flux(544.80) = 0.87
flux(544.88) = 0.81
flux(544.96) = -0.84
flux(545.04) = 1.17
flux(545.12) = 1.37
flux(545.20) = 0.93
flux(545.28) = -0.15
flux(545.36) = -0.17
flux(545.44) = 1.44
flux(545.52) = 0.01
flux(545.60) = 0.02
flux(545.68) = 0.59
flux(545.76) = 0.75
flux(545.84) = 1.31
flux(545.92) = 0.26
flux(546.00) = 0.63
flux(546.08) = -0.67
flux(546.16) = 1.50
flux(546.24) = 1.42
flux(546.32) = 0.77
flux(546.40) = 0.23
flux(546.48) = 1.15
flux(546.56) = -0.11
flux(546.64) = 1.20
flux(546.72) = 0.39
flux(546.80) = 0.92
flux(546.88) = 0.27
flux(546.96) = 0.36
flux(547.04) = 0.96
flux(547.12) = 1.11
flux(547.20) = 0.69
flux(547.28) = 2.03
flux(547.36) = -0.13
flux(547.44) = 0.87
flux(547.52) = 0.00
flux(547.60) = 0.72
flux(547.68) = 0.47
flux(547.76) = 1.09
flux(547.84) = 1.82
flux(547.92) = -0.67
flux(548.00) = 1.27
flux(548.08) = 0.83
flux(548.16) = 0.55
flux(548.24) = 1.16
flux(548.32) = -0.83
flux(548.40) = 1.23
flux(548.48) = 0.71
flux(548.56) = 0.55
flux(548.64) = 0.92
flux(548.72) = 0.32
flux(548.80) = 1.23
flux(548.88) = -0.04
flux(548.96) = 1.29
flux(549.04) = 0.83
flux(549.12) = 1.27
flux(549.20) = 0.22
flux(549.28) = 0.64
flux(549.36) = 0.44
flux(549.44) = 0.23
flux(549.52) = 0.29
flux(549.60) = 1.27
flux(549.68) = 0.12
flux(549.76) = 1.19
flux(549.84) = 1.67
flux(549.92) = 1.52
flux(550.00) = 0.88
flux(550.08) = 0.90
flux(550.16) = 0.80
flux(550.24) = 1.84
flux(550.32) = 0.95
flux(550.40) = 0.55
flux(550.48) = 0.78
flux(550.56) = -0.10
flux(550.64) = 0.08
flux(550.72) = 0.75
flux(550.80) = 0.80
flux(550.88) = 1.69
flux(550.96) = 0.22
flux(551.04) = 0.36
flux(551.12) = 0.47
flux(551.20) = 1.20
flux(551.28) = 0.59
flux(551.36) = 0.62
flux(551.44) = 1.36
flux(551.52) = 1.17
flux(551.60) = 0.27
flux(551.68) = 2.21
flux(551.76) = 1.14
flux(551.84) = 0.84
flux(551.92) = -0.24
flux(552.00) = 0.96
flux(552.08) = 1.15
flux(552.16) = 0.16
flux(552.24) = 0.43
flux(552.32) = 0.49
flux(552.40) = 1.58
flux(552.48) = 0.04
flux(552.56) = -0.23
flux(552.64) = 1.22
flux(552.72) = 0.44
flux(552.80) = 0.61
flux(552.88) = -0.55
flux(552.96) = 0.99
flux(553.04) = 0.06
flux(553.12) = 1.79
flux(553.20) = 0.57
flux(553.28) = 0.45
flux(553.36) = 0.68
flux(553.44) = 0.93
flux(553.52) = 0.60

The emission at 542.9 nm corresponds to H-beta 4861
